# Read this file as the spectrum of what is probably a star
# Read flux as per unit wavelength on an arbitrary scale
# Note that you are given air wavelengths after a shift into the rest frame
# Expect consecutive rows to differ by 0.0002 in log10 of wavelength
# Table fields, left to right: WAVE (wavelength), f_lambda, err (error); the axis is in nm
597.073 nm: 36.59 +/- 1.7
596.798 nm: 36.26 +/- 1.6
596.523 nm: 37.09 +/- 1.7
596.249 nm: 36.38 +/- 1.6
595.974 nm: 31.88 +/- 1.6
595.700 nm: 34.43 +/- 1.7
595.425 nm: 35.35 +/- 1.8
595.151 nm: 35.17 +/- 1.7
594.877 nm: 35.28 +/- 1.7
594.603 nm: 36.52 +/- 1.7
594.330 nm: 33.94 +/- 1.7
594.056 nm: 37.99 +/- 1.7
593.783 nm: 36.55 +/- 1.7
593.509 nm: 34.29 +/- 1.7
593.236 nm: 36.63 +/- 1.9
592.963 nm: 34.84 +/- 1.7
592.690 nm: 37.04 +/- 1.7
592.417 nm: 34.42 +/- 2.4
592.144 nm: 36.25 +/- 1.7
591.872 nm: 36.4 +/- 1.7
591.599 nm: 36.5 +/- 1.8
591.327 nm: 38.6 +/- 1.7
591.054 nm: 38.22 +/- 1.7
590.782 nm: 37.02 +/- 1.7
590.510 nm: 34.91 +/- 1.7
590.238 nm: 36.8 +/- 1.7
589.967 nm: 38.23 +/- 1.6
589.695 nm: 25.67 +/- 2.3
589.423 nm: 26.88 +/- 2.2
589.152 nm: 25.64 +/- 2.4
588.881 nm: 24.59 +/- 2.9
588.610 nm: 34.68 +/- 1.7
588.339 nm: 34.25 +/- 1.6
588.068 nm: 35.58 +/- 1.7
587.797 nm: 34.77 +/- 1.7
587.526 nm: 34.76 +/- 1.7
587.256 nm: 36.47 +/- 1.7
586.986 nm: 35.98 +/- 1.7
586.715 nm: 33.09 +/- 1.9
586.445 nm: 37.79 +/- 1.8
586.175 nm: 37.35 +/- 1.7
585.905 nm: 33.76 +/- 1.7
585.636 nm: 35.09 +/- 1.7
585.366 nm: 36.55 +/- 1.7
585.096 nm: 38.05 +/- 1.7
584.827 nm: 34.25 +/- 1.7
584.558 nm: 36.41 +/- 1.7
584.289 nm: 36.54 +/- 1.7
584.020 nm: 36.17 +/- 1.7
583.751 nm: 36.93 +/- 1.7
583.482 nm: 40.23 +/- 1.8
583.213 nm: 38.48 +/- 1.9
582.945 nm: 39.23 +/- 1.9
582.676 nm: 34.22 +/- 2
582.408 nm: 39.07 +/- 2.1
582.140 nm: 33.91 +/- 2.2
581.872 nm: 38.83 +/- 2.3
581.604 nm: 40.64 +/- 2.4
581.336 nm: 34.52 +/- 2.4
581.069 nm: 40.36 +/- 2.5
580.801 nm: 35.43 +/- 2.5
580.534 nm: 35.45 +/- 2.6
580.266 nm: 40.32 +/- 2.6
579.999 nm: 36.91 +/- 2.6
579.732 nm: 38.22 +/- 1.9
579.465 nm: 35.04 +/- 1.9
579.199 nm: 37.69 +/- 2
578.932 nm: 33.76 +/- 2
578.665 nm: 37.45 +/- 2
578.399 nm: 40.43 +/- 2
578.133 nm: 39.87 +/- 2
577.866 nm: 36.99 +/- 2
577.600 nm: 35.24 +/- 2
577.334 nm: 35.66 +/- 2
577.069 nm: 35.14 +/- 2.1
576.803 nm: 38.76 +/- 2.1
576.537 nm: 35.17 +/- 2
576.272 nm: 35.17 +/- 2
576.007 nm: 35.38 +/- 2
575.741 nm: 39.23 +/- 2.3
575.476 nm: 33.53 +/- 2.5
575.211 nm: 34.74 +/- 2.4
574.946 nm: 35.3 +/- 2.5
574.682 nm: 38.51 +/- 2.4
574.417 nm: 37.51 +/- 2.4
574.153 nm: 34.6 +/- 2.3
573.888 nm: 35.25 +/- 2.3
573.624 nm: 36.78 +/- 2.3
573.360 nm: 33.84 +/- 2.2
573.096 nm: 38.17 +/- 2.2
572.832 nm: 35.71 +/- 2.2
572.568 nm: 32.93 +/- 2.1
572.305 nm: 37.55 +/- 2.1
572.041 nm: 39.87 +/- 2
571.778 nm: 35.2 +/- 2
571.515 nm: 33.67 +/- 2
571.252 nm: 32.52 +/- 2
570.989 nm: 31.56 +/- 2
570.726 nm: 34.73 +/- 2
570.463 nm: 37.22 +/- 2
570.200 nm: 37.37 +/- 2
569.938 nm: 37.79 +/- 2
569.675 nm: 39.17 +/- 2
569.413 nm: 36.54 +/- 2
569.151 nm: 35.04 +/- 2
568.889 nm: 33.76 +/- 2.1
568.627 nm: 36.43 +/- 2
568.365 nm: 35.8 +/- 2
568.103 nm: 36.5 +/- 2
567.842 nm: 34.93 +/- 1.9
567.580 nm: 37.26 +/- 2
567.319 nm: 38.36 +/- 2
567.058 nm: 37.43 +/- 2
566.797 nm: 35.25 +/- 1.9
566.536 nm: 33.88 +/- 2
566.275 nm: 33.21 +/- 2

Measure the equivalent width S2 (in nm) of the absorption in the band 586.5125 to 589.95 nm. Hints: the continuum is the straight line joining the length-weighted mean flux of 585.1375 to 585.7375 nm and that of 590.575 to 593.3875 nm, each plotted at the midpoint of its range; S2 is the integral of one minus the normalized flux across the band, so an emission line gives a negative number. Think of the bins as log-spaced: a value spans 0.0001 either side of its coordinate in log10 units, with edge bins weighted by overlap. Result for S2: 0.39 nm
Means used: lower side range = 36.2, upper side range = 36.5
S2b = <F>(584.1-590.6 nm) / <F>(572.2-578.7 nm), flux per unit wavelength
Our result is 0.94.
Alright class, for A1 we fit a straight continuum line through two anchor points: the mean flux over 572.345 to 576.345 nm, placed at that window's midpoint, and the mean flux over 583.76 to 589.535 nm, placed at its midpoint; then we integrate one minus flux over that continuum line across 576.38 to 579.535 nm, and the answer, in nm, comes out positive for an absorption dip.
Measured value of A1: -0.13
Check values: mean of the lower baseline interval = 35.8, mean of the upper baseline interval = 34.3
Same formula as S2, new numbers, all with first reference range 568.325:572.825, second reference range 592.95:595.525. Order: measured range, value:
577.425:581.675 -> -0.19 nm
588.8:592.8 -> 0.20 nm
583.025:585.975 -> -0.08 nm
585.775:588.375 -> 0.02 nm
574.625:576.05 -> -0.01 nm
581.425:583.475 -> -0.12 nm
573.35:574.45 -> 0.00 nm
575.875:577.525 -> -0.01 nm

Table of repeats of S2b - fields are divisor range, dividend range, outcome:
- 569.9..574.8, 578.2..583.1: 1.04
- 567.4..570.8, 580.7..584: 1.03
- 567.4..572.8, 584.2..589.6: 0.95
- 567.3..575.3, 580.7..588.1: 1.02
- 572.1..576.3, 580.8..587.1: 1.02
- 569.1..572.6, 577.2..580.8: 1.03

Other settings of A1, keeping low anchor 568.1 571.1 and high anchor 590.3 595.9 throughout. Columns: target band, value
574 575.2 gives -0.01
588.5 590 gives 0.31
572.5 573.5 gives 0.02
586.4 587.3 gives 0.01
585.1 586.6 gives -0.01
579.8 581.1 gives -0.06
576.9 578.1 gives -0.01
